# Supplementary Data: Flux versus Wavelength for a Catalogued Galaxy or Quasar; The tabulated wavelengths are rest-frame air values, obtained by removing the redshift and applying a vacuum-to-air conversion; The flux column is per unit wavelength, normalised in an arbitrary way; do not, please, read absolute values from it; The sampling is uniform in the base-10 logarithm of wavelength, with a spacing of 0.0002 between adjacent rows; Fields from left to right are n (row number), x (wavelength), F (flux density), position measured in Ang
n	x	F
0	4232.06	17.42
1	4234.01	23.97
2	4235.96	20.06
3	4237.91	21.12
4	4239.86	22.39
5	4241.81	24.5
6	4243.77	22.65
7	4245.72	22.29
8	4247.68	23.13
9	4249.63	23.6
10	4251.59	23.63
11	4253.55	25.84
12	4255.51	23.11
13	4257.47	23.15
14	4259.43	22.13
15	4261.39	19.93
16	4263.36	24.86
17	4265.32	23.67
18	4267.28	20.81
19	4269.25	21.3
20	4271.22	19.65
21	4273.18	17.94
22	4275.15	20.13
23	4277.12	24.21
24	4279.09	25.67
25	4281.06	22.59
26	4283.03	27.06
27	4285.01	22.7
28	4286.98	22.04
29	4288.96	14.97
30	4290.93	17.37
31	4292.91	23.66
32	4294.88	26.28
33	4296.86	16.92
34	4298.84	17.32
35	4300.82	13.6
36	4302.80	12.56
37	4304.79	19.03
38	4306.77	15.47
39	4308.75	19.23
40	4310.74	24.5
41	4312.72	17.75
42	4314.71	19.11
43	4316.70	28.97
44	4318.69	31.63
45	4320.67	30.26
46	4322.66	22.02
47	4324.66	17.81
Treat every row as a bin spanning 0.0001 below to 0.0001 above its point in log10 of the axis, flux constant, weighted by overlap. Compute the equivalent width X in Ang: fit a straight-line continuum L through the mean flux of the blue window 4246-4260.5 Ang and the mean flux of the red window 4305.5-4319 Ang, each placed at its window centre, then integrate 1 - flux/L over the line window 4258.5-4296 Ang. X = 1.4 Ang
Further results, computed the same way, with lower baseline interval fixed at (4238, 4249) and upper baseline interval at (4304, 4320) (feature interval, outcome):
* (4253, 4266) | -0.2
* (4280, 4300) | 1.2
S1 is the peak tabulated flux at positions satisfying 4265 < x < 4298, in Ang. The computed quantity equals 27.06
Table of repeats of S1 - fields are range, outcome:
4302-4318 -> 28.97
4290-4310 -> 26.28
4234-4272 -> 25.84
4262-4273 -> 24.86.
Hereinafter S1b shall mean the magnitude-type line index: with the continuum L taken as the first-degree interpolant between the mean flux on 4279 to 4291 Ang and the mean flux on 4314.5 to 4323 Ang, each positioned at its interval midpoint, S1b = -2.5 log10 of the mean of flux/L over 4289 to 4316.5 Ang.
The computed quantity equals 0.29 mag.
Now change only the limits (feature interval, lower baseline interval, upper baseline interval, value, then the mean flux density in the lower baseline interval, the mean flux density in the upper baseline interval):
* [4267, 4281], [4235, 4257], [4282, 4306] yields -0.03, 22.9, 19.4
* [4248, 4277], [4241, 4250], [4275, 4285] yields 0.07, 23.2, 24.1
